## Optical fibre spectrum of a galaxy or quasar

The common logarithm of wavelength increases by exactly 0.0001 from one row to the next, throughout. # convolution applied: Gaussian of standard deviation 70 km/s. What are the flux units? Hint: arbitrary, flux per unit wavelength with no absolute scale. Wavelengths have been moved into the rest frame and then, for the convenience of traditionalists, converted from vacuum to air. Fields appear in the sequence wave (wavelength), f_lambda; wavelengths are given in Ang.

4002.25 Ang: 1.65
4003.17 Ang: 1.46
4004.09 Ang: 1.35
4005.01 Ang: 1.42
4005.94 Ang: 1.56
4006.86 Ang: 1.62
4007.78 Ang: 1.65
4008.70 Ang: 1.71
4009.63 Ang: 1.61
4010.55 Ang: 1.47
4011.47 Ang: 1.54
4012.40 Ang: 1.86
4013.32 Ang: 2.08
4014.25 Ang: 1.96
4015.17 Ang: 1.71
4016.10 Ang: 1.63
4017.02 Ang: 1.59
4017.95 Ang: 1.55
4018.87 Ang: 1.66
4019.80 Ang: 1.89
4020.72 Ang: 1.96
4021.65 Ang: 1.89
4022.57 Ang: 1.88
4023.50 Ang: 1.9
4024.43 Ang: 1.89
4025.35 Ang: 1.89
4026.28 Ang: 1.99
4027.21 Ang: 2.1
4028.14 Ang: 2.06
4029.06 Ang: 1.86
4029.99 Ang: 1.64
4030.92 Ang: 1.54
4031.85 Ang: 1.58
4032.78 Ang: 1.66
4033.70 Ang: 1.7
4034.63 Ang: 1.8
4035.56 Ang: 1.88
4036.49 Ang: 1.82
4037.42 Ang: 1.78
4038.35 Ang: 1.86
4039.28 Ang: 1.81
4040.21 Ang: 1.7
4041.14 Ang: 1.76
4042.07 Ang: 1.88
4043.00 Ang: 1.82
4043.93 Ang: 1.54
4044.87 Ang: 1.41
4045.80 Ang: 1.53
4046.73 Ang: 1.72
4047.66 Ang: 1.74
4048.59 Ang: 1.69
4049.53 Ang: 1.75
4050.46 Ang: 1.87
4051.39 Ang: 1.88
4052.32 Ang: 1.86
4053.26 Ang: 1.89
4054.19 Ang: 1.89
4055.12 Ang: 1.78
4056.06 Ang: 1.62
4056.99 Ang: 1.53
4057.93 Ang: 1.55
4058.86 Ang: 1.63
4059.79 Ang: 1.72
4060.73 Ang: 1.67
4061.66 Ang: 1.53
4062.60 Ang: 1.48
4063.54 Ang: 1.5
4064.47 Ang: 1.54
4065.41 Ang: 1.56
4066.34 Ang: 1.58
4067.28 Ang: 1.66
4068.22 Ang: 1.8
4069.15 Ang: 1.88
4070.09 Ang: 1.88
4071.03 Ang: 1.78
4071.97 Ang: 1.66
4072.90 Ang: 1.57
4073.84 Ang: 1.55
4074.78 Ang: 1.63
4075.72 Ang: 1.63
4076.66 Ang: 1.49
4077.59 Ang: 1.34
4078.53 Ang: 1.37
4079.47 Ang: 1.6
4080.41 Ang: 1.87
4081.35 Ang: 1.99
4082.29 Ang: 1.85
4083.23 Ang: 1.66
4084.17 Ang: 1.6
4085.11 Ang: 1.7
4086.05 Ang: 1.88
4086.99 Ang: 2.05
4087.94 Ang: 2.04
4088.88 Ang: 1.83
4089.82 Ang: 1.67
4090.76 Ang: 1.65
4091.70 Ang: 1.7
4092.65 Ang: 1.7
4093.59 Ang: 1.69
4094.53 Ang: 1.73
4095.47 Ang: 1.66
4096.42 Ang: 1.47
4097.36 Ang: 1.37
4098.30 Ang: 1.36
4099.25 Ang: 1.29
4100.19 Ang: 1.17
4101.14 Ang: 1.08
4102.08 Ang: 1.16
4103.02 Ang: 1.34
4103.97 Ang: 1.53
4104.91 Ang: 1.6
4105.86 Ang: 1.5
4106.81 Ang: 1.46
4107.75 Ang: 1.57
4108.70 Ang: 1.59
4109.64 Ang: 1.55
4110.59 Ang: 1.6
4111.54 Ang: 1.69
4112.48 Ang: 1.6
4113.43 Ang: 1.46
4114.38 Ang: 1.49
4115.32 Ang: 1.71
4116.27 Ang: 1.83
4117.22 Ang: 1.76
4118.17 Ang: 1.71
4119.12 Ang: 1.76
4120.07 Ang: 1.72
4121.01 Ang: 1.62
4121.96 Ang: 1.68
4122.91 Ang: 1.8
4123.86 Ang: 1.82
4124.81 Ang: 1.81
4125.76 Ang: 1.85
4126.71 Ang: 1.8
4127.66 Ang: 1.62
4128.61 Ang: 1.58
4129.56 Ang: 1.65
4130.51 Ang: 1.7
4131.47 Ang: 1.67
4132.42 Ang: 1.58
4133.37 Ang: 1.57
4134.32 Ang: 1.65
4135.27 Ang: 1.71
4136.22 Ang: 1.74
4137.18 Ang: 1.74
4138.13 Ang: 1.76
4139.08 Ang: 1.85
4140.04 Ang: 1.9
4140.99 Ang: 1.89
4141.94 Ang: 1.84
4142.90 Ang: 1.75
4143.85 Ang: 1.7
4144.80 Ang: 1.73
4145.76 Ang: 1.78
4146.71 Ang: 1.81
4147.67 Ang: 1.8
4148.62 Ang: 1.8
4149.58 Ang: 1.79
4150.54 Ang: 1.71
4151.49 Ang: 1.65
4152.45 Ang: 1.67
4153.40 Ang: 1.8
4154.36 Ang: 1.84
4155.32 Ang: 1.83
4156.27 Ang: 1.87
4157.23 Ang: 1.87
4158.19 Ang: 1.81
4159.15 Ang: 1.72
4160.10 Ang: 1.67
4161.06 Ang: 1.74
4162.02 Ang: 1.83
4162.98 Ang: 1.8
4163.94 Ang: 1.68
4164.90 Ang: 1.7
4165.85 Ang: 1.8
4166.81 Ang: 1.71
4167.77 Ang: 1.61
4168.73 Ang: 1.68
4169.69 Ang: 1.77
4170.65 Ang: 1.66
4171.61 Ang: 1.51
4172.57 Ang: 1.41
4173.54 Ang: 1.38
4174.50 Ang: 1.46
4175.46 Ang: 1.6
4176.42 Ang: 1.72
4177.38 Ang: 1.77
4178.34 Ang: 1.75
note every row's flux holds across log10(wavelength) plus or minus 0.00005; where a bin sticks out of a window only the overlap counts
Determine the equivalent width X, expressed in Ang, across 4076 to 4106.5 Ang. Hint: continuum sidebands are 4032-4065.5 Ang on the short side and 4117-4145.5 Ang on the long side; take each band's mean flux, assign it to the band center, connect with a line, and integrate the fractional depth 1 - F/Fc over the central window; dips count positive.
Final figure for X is 2.3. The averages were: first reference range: 1.7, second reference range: 1.73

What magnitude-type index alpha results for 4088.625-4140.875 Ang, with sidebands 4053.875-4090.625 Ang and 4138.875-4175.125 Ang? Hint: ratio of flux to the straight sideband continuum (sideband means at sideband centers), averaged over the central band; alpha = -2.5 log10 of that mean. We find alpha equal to 0.06 mag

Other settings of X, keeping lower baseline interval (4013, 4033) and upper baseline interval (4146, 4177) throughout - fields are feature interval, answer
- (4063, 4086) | 1.52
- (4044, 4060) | 0.77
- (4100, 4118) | 2.37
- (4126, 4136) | 0.42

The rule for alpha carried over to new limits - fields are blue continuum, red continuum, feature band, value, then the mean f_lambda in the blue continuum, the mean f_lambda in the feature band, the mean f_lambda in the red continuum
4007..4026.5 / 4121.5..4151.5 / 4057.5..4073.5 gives 0.072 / 1.77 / 1.65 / 1.74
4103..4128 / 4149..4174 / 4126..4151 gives -0.034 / 1.65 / 1.74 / 1.71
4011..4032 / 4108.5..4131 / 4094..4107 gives 0.211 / 1.81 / 1.41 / 1.68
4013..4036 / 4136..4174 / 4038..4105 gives 0.086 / 1.81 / 1.65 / 1.74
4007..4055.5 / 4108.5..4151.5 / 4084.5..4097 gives -0.005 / 1.77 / 1.75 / 1.72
